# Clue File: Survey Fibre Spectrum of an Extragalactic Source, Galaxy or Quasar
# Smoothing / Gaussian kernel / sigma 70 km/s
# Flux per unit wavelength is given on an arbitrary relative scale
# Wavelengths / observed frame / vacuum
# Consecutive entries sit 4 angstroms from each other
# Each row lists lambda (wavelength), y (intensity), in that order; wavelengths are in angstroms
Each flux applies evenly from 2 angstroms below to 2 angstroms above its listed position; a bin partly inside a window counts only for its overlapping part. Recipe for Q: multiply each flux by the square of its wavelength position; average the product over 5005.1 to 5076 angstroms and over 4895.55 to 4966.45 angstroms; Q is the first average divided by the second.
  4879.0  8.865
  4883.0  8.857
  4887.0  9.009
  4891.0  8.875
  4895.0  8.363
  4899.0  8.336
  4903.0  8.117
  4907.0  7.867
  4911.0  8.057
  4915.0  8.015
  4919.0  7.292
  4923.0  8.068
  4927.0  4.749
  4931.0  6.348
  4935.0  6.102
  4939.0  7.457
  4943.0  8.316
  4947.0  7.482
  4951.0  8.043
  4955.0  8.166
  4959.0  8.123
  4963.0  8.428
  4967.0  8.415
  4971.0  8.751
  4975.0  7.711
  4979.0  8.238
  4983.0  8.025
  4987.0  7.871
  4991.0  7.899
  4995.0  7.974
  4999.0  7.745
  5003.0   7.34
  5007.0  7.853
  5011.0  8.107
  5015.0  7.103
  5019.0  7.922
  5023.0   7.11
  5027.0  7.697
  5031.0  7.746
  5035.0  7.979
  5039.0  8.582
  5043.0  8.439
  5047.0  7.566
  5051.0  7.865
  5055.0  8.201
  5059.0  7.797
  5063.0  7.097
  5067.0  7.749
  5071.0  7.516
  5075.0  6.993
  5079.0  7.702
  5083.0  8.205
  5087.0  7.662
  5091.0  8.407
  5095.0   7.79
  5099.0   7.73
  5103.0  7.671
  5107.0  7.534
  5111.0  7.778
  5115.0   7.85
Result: 1.06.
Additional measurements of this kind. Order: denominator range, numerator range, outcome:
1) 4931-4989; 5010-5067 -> 1.02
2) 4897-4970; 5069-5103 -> 1.08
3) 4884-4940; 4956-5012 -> 1.08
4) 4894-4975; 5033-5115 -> 1.07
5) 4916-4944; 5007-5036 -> 1.15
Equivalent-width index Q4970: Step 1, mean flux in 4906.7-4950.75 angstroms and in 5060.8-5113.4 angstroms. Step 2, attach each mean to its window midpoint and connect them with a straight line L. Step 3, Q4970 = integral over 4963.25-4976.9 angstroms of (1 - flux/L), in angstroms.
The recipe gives -1.75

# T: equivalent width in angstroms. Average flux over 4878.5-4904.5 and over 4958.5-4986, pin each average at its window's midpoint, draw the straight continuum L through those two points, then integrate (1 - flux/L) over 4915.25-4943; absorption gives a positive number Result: 5.17 angstroms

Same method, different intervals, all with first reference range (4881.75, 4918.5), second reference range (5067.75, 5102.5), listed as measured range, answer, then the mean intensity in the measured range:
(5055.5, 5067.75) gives 0.3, 7.61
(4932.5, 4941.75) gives 1.5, 6.88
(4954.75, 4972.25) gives -0.5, 8.38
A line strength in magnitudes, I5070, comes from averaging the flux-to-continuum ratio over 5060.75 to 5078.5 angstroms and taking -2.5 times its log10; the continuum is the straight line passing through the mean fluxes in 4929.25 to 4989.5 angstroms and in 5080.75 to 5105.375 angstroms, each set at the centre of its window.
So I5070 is 0.07 mag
